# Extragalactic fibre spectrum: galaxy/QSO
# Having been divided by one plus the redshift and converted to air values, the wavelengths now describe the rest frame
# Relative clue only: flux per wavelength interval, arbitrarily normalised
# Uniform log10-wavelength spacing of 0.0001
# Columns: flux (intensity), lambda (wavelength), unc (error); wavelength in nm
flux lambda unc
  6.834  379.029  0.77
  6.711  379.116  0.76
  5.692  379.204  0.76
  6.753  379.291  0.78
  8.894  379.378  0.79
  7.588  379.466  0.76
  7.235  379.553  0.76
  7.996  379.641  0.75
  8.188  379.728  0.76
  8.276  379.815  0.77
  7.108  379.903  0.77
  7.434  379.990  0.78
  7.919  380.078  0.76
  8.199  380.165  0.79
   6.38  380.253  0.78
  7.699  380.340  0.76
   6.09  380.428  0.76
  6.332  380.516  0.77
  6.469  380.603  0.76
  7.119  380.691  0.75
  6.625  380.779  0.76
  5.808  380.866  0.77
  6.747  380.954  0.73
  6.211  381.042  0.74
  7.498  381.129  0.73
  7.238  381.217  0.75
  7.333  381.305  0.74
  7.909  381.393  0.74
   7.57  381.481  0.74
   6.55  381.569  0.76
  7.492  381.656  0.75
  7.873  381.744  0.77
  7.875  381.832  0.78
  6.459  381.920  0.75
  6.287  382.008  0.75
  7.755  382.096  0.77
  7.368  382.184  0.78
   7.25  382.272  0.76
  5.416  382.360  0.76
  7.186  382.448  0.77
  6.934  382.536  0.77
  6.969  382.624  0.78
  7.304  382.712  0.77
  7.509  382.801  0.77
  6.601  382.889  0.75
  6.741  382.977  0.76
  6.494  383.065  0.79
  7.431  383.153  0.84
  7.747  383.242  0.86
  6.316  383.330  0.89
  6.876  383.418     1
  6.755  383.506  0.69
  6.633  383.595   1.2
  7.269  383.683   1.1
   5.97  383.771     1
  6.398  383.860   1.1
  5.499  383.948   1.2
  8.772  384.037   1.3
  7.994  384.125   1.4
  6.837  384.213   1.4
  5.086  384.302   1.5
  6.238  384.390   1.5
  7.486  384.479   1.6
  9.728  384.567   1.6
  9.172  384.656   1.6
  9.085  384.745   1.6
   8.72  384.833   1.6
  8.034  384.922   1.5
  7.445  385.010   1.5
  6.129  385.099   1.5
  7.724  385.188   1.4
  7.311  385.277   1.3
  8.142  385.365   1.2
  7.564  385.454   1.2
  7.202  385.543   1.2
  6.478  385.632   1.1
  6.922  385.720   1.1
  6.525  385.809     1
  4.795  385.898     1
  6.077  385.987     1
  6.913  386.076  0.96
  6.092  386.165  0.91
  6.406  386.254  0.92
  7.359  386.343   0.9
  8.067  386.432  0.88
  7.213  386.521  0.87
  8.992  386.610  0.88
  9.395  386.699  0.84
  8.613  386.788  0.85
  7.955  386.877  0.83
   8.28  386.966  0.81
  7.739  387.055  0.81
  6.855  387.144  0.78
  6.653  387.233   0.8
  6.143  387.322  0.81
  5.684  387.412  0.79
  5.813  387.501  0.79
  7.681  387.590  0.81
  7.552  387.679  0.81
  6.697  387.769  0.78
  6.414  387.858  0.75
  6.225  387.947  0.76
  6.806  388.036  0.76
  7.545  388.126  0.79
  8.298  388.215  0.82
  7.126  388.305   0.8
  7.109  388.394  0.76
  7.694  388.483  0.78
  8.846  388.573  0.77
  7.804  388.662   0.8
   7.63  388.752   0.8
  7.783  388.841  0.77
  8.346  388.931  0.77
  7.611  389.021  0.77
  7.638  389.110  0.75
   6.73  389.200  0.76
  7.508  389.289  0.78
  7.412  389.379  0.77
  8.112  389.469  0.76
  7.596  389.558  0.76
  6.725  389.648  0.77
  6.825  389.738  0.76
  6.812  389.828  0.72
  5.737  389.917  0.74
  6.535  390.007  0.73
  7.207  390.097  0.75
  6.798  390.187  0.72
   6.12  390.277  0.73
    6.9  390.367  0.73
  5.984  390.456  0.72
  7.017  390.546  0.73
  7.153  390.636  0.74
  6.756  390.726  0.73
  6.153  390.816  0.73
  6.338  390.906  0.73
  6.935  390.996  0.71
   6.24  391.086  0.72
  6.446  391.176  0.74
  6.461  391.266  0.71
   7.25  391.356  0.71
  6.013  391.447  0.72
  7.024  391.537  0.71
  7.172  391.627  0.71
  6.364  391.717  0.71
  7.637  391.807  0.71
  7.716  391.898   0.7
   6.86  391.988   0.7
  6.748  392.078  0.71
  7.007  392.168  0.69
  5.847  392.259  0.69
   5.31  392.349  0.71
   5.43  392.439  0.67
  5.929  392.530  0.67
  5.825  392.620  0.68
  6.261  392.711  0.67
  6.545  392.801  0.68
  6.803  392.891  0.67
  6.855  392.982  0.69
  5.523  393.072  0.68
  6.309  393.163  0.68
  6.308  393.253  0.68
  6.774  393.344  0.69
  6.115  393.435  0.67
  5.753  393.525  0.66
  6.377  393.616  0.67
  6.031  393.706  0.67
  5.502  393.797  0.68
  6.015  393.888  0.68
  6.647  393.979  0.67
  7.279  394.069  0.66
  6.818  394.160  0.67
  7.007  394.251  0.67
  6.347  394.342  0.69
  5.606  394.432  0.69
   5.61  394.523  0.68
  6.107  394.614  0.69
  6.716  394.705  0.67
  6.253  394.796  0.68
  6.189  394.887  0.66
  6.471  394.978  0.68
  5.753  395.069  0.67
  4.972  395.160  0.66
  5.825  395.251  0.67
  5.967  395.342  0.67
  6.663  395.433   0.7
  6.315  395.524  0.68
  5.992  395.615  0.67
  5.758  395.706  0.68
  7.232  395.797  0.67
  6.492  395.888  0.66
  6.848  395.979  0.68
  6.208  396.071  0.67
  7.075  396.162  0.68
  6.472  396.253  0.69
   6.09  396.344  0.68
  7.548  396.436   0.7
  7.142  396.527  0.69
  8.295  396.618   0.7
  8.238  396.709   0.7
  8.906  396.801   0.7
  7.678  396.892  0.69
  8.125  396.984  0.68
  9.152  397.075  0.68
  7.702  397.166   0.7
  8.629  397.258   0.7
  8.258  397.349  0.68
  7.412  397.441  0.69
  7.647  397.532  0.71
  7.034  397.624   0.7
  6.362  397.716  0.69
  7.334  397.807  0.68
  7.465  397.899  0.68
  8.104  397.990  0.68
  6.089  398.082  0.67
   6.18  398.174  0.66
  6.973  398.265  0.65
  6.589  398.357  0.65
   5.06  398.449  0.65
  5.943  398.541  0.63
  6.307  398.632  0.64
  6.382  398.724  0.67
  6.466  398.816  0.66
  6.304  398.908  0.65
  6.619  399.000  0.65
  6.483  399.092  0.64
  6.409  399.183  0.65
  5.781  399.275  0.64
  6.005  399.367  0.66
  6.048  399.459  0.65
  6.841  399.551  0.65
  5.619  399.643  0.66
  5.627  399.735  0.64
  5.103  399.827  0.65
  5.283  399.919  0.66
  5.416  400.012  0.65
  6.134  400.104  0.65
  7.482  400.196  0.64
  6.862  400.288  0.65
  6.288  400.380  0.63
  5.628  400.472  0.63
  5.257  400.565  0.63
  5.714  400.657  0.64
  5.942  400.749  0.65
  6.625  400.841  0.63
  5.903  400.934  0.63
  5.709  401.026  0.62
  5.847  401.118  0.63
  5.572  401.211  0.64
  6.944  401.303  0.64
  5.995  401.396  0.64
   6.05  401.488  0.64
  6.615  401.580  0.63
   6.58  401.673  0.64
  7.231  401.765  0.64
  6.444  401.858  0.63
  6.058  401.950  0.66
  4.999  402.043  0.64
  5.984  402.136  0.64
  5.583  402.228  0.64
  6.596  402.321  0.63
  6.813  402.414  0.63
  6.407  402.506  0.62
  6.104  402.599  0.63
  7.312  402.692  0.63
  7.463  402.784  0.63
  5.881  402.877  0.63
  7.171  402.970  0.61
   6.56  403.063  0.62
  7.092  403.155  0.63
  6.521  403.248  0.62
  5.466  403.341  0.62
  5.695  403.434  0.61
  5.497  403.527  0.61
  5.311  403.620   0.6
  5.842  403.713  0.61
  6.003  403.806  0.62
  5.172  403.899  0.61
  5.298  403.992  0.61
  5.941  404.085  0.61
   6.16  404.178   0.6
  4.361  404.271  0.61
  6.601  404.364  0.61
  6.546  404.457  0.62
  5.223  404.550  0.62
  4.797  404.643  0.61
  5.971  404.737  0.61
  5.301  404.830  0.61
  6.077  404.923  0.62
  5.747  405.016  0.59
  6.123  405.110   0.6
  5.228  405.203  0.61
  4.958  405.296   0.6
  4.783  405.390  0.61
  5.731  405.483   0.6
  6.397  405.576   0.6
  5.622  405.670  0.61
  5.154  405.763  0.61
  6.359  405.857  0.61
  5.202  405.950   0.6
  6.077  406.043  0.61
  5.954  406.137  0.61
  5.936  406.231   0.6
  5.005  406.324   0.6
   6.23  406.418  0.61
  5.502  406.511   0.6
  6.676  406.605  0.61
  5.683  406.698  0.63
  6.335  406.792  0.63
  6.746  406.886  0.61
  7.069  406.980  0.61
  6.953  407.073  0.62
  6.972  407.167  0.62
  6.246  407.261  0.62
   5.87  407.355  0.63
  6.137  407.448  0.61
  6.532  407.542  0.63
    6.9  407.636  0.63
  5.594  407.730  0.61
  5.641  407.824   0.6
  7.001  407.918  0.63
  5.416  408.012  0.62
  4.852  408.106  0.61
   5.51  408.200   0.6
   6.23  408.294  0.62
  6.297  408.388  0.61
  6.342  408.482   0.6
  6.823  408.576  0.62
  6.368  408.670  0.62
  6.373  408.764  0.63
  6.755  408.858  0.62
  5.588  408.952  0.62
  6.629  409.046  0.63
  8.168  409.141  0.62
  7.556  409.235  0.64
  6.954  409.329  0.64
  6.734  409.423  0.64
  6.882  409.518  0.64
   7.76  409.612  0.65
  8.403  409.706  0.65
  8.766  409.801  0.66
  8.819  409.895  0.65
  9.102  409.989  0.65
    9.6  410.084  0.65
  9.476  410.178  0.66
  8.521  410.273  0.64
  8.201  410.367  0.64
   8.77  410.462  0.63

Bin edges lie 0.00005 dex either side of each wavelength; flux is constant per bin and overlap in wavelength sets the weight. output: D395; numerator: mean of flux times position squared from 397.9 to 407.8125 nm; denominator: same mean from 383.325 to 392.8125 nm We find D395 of 0.9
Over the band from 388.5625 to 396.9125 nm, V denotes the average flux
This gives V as 6.68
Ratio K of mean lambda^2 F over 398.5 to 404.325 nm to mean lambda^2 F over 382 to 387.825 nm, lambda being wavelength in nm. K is 0.93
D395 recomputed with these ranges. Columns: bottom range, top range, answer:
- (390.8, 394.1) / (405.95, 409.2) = 1.05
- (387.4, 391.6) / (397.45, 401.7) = 0.94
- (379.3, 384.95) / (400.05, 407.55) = 0.94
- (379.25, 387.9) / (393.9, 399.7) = 1.00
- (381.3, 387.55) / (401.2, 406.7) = 0.92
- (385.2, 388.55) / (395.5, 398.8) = 1.04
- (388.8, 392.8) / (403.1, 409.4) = 0.96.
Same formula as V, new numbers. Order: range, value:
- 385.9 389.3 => 7.32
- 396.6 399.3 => 7.13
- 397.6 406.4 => 6.07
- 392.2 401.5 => 6.46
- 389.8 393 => 6.56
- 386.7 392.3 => 7.06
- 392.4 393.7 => 6.2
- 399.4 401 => 5.98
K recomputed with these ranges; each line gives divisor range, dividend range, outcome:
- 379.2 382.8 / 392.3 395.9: 0.92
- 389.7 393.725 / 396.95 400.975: 1.05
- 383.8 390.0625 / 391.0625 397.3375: 0.94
